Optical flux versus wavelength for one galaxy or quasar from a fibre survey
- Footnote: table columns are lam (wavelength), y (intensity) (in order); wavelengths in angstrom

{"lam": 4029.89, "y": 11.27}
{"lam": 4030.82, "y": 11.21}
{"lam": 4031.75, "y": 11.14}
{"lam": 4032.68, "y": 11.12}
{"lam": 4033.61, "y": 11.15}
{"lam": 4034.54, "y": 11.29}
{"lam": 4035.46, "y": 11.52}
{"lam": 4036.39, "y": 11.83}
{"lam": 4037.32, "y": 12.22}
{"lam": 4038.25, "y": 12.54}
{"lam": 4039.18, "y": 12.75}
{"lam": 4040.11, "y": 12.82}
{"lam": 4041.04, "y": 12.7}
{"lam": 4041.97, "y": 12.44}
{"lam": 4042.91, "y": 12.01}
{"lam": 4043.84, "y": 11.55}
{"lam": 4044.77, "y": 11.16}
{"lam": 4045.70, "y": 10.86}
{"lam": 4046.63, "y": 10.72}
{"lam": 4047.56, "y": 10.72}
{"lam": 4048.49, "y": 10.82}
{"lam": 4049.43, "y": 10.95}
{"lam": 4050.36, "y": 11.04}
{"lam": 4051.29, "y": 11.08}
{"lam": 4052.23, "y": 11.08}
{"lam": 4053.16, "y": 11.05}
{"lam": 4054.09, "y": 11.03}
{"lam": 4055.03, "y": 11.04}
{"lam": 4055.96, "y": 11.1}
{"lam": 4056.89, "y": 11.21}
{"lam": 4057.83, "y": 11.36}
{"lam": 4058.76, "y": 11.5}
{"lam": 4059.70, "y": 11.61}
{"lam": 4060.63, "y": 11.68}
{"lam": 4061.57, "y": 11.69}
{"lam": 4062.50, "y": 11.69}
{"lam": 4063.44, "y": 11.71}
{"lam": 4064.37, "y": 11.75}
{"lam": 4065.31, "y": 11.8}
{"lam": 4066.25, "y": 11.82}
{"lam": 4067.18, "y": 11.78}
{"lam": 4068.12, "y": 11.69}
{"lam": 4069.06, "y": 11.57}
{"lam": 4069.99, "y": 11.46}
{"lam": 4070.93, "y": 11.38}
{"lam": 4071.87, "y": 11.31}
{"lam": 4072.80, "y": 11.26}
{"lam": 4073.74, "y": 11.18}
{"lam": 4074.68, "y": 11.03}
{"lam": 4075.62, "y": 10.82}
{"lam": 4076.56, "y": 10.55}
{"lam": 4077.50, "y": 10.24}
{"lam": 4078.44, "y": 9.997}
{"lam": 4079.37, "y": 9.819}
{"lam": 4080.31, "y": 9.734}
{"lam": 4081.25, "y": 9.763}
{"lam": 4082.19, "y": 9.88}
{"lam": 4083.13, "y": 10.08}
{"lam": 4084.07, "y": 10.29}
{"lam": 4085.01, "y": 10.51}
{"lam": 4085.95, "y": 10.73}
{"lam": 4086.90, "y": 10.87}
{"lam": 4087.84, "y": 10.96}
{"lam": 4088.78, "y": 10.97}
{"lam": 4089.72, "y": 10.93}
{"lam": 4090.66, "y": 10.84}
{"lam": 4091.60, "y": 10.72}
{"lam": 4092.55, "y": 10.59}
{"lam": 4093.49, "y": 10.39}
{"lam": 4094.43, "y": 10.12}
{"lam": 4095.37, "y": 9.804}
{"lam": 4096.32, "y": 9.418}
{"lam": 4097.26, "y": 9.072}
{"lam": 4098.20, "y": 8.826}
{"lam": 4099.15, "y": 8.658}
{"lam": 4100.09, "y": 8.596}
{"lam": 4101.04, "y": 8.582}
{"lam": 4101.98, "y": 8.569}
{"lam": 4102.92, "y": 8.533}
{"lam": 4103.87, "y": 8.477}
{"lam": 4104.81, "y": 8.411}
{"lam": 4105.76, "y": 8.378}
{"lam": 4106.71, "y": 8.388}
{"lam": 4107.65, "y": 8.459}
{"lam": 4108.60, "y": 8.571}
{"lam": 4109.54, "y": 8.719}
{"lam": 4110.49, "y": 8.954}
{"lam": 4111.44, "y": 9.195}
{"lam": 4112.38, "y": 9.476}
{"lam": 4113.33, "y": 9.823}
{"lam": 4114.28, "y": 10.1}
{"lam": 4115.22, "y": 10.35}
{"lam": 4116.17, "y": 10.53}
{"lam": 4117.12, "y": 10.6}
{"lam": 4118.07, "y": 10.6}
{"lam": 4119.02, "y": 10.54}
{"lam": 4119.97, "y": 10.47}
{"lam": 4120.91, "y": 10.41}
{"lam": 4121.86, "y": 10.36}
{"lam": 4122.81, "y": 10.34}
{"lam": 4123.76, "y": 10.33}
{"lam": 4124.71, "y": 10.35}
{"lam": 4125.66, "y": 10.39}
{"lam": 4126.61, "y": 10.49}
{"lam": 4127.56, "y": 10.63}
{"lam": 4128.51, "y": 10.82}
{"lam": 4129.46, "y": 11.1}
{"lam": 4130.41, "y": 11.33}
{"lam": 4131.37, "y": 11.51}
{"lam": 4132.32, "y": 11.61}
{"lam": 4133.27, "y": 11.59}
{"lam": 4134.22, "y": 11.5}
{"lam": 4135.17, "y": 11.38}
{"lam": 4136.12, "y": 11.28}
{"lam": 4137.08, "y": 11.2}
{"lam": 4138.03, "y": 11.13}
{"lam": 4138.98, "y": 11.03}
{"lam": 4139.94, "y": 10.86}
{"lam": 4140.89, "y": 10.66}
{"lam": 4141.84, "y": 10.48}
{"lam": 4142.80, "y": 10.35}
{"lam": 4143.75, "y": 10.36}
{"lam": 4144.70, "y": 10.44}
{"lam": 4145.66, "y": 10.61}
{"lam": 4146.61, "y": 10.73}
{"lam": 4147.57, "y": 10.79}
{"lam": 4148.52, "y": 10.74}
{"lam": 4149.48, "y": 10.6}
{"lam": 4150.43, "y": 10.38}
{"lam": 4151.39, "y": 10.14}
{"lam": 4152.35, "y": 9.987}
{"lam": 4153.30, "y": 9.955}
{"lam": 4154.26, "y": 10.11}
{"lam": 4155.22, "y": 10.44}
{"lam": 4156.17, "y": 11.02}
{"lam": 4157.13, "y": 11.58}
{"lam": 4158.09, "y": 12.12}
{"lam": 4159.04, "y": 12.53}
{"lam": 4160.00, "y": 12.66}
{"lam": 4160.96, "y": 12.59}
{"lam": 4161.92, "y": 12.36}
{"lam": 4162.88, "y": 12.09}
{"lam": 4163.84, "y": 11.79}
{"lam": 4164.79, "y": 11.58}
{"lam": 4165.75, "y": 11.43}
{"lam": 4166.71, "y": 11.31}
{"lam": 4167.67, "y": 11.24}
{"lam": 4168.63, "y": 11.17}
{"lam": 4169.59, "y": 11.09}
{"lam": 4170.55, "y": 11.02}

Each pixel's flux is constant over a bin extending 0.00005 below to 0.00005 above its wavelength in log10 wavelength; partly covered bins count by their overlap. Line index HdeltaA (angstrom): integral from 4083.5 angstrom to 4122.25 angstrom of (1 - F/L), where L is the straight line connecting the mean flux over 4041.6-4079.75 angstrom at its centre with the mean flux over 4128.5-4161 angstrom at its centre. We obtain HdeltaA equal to 4.85 angstrom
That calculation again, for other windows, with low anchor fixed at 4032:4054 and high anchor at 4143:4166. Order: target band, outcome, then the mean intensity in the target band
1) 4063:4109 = 4.8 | 10.2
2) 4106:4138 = 2.5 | 10.3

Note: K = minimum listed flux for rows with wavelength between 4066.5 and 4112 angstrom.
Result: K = 8.378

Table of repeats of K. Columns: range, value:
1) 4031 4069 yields 10.72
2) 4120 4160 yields 9.955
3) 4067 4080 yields 9.819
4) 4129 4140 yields 10.86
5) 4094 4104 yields 8.477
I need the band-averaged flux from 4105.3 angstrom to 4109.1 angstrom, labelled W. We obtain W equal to 8.46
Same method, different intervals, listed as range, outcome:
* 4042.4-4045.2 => 11.6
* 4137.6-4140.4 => 11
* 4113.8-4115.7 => 10.2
